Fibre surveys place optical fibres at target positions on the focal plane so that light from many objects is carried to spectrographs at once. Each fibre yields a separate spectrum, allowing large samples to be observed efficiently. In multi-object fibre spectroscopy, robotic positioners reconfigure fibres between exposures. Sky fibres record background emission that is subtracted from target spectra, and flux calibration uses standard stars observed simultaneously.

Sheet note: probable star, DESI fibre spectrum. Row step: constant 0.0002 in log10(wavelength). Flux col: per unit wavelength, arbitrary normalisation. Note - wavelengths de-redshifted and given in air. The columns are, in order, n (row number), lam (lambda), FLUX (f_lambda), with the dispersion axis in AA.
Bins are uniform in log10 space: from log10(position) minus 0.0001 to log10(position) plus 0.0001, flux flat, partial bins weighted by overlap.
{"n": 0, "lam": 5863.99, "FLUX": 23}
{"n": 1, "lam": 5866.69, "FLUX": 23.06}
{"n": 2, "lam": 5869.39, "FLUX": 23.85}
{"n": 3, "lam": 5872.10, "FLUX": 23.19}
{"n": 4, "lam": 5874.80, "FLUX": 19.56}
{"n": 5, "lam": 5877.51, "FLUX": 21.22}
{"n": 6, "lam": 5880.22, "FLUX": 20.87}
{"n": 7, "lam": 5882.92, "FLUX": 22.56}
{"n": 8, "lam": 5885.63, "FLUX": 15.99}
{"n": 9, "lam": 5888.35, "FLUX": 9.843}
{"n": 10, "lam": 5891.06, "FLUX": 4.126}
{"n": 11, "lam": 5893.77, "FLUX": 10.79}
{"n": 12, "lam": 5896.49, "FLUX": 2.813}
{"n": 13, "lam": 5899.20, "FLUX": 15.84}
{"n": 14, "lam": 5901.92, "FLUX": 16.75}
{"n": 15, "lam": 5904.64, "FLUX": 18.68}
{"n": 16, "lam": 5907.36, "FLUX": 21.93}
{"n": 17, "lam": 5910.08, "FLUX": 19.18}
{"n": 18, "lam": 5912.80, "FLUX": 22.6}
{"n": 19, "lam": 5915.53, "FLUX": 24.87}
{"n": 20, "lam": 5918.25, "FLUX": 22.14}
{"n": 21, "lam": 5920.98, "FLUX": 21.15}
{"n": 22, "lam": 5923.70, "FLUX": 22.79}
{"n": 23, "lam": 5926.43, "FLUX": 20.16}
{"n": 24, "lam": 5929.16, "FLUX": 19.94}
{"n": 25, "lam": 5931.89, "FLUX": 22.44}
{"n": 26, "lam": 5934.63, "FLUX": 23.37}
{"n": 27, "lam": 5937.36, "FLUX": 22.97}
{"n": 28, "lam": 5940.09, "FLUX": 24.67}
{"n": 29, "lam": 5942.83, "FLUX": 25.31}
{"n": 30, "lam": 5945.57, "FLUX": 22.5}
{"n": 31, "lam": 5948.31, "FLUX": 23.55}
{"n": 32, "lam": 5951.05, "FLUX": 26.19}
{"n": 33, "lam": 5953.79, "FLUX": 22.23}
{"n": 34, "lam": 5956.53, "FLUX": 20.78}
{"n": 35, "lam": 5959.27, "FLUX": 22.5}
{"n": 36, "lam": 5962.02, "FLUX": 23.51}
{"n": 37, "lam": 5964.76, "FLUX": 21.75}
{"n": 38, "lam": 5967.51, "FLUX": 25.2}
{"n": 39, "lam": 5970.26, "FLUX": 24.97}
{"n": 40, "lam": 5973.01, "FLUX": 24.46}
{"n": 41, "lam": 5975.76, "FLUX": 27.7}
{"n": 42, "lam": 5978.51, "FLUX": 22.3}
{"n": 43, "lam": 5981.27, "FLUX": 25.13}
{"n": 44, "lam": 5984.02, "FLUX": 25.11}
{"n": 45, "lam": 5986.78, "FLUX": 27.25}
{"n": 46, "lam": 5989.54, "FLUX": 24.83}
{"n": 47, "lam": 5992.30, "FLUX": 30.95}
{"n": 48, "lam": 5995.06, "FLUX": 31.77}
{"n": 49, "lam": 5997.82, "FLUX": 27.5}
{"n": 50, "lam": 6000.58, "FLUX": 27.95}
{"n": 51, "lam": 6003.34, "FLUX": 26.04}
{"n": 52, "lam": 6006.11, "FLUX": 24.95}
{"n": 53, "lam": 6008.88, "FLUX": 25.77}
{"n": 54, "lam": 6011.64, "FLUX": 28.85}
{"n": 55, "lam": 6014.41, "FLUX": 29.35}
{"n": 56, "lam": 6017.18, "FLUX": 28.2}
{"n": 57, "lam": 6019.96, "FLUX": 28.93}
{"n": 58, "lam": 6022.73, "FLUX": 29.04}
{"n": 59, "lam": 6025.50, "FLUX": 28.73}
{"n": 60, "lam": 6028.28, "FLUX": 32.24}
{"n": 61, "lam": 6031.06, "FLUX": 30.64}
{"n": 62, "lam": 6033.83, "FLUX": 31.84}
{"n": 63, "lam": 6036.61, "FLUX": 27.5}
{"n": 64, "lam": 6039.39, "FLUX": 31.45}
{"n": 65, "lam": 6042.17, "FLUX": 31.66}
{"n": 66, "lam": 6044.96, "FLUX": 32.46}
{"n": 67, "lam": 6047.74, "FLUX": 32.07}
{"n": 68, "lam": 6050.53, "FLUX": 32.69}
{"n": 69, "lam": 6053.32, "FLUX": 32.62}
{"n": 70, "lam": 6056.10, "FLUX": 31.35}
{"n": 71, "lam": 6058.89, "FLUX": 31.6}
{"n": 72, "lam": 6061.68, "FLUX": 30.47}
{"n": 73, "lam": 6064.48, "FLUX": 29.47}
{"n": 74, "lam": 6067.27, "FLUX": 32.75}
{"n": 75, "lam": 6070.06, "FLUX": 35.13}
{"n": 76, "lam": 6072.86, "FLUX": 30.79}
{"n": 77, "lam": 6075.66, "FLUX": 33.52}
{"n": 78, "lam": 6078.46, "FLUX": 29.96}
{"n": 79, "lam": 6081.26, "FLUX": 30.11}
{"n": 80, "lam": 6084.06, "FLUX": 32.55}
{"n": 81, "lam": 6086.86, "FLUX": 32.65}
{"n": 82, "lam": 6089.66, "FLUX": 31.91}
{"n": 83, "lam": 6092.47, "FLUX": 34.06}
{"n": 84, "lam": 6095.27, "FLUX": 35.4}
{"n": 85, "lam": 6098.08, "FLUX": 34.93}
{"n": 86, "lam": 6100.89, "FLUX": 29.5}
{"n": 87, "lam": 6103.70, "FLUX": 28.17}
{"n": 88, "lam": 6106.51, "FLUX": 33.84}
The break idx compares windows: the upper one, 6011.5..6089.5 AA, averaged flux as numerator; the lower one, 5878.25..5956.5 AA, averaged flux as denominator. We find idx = 1.59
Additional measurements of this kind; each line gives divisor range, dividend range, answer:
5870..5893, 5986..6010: 1.60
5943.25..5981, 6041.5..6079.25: 1.34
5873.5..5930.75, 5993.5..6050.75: 1.65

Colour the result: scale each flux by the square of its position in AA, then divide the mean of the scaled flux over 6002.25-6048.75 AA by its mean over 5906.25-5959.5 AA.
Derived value 1.34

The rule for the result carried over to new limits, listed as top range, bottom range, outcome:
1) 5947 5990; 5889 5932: 1.40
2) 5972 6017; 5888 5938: 1.53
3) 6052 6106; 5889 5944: 1.77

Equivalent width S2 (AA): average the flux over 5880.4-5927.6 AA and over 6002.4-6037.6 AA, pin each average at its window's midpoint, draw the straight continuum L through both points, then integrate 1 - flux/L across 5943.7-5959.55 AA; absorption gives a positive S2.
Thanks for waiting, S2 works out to -0.82 AA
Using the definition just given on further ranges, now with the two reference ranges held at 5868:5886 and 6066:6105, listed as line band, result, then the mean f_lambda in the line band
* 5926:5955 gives 1.8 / 23.1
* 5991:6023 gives -0.1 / 28.2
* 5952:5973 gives 2.2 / 23.2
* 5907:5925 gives 1.0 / 22.1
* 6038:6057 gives -1.1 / 32.1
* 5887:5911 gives 10.0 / 13.2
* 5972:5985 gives 0.8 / 25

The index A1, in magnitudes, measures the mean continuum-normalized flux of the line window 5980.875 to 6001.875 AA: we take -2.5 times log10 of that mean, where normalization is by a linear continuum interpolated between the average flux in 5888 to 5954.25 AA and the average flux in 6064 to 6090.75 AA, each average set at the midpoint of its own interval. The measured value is -0.103 mag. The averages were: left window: 19.6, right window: 32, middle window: 27.7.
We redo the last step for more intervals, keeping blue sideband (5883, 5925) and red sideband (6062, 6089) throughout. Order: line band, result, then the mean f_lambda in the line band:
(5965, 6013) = -0.09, 26.4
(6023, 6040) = -0.09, 30.3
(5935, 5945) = -0.20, 24.1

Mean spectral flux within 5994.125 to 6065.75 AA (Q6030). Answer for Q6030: 29.8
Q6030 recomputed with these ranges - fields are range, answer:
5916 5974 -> 23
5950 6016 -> 25.7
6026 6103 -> 31.8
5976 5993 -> 25.8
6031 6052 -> 31.3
